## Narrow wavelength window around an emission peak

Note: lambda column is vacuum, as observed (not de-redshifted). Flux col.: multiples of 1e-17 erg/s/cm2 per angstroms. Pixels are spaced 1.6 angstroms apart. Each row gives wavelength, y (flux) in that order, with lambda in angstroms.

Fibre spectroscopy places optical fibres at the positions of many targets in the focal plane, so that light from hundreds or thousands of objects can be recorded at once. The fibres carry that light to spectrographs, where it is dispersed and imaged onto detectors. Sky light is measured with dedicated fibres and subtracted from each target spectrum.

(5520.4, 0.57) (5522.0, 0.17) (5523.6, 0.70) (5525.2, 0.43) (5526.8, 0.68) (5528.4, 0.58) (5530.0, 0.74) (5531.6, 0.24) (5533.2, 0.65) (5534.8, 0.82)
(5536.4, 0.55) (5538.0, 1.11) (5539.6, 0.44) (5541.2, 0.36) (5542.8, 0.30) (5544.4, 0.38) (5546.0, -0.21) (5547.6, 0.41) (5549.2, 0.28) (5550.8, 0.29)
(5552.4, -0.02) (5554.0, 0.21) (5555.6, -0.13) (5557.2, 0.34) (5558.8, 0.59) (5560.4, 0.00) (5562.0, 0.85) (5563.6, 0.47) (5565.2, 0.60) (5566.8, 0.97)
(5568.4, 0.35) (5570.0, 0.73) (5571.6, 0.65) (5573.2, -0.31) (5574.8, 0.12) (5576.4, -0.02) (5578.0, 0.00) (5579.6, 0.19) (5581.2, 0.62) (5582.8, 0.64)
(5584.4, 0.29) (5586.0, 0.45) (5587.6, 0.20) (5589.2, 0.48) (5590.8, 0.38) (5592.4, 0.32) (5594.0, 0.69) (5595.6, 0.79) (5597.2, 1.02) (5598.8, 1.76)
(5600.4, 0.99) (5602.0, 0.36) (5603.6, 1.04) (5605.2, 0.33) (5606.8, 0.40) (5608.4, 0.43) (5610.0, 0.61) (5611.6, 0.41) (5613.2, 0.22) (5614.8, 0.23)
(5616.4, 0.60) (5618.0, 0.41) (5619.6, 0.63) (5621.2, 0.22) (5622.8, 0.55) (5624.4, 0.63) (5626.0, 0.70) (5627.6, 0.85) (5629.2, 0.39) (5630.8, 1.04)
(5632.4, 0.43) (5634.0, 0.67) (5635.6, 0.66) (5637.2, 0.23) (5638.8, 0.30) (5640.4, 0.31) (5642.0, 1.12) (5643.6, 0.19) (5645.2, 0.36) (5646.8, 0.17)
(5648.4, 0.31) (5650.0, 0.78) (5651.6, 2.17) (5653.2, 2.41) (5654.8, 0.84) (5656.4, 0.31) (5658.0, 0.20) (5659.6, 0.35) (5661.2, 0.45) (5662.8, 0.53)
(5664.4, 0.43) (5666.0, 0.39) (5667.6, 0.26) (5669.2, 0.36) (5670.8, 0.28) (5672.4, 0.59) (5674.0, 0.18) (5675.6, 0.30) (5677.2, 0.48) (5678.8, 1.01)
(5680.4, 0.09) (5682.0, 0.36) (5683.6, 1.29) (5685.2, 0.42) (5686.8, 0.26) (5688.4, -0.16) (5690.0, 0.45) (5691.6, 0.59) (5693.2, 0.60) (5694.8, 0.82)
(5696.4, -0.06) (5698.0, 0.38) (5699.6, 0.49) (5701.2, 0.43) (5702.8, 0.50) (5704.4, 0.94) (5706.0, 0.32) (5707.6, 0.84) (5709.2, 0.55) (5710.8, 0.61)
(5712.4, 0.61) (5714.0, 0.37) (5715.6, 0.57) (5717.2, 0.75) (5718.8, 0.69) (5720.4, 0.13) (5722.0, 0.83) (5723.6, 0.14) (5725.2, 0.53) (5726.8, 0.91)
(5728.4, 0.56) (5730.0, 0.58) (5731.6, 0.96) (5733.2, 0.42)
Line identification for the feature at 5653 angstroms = [O III]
